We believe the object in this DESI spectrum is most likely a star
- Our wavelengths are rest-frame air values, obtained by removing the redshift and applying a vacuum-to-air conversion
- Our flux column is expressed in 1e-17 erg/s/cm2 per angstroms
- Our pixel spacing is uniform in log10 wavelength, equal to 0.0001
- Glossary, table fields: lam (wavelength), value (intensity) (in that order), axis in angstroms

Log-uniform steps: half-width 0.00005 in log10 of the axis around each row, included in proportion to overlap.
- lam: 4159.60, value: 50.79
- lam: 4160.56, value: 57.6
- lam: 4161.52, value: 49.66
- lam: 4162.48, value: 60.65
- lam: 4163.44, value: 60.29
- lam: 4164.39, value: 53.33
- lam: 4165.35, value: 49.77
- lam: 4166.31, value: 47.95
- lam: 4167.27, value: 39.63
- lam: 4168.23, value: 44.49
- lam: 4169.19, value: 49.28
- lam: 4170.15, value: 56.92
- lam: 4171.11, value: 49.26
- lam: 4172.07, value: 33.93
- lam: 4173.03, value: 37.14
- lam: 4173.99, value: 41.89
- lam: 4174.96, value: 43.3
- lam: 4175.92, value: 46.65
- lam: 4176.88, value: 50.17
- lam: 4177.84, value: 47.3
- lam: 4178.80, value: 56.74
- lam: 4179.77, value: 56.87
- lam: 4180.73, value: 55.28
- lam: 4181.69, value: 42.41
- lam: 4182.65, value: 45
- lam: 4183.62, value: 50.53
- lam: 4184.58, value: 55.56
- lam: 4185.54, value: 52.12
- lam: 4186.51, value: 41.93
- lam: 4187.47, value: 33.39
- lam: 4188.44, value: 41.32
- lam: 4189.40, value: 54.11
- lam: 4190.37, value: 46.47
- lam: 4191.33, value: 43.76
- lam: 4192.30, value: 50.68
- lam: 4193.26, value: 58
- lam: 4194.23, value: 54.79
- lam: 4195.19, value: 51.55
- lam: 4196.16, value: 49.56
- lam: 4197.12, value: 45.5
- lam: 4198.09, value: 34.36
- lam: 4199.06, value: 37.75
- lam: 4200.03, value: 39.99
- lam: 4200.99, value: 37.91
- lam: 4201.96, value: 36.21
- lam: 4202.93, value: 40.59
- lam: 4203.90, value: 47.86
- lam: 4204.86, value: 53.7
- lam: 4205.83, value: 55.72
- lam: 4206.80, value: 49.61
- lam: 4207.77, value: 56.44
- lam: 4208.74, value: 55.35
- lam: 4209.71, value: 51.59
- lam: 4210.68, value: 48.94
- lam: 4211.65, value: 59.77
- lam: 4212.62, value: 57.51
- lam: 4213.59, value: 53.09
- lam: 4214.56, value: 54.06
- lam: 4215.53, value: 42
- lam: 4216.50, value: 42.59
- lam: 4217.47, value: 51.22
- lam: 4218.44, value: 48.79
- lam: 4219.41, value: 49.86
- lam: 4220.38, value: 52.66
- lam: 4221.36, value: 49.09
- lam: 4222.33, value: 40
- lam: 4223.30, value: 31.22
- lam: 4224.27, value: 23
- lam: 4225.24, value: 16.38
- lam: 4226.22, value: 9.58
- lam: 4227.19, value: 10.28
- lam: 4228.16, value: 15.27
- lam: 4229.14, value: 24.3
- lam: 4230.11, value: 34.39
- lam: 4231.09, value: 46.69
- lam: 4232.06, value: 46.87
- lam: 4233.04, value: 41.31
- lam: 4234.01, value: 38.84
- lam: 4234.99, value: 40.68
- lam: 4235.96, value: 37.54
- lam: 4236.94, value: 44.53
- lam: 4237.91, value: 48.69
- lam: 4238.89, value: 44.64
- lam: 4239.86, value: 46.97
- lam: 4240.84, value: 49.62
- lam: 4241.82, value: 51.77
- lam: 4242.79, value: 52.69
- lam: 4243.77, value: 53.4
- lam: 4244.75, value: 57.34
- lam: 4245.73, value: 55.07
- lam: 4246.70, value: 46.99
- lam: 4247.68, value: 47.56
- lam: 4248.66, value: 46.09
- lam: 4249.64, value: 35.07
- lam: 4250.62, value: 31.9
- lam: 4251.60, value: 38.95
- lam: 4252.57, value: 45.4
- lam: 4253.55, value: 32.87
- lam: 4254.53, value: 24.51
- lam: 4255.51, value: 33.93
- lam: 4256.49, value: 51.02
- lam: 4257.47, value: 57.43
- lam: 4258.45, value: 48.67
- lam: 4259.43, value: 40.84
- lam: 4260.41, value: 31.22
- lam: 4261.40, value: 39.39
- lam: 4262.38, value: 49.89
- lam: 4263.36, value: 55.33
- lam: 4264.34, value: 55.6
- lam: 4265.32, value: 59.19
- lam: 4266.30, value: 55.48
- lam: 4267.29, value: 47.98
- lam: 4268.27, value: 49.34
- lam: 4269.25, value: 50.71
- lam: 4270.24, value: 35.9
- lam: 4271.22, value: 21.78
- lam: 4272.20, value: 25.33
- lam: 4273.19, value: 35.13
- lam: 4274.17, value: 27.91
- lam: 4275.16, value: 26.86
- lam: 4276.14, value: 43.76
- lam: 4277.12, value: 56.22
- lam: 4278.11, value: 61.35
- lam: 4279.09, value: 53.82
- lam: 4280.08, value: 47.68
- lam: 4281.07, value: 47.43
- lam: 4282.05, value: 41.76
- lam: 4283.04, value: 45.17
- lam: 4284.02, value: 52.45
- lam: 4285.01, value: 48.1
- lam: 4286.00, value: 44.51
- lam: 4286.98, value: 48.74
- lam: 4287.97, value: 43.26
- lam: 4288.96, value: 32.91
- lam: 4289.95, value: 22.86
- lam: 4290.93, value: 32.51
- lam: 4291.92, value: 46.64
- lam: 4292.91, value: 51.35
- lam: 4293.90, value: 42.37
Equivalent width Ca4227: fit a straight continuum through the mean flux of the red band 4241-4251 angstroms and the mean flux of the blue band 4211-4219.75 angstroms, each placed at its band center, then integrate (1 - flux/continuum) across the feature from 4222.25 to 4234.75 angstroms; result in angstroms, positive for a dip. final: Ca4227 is 5.2 angstroms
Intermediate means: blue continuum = 51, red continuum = 48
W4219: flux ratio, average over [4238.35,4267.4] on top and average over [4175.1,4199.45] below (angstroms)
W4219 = 0.96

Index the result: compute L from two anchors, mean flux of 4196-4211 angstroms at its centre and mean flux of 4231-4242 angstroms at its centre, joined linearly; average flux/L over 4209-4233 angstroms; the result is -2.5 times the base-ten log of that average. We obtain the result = 0.135 mag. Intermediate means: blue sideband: 46.2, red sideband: 44.6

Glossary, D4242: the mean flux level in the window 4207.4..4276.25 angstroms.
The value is 42.6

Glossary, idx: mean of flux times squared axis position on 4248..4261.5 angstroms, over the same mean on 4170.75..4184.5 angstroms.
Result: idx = 0.88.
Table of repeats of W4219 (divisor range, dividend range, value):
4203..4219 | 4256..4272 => 0.90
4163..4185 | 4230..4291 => 0.91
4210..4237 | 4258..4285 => 1.13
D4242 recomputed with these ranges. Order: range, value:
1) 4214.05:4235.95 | 36.8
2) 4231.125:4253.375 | 45.4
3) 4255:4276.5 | 42.8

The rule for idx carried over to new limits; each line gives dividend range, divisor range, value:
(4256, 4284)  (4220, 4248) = 1.15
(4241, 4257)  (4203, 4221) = 0.87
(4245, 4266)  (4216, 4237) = 1.25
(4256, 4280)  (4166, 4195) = 0.99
